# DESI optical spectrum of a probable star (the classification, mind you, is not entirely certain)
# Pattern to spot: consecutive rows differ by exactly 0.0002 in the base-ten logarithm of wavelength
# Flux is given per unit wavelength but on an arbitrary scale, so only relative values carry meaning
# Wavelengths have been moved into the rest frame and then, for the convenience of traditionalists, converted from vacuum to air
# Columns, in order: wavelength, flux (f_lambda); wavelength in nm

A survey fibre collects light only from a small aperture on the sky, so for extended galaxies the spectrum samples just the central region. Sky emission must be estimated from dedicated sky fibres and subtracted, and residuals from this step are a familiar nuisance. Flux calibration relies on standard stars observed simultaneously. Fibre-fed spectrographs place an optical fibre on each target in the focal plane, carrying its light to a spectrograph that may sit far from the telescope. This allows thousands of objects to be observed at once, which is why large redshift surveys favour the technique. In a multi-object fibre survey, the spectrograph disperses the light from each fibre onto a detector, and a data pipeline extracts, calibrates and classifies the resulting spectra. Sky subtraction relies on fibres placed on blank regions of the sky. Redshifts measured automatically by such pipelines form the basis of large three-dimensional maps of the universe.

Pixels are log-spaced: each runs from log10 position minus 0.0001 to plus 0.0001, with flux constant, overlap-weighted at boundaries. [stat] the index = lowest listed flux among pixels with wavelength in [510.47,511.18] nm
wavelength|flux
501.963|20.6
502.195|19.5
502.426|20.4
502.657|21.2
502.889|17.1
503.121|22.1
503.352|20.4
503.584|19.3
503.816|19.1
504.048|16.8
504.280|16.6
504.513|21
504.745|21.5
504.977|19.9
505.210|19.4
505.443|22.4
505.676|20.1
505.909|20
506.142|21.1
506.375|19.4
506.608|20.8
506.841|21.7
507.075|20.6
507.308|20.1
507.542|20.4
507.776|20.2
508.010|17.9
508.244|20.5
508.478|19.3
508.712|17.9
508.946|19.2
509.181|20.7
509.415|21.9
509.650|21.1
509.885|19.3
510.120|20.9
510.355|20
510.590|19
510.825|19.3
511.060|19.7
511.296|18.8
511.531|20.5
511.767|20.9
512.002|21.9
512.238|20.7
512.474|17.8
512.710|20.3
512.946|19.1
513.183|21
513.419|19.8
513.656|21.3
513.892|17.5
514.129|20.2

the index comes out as 19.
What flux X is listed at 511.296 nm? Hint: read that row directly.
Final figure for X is 18.8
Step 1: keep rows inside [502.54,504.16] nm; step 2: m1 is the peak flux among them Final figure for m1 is 22.1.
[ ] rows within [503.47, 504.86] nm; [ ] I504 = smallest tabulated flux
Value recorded 16.6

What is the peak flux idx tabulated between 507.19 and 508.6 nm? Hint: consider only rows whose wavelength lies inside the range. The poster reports 20.5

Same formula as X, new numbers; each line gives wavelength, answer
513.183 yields 21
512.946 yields 19.1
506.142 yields 21.1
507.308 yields 20.1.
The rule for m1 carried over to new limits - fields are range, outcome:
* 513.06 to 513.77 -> 21.3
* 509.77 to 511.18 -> 20.9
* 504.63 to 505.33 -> 21.5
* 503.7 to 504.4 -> 19.1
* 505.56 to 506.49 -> 21.1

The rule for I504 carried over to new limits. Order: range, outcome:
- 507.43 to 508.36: 17.9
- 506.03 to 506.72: 19.4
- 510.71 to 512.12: 18.8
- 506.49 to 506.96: 20.8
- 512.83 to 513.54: 19.1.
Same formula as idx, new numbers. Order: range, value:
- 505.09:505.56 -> 22.4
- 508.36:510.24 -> 21.9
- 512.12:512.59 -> 20.7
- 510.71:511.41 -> 19.7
